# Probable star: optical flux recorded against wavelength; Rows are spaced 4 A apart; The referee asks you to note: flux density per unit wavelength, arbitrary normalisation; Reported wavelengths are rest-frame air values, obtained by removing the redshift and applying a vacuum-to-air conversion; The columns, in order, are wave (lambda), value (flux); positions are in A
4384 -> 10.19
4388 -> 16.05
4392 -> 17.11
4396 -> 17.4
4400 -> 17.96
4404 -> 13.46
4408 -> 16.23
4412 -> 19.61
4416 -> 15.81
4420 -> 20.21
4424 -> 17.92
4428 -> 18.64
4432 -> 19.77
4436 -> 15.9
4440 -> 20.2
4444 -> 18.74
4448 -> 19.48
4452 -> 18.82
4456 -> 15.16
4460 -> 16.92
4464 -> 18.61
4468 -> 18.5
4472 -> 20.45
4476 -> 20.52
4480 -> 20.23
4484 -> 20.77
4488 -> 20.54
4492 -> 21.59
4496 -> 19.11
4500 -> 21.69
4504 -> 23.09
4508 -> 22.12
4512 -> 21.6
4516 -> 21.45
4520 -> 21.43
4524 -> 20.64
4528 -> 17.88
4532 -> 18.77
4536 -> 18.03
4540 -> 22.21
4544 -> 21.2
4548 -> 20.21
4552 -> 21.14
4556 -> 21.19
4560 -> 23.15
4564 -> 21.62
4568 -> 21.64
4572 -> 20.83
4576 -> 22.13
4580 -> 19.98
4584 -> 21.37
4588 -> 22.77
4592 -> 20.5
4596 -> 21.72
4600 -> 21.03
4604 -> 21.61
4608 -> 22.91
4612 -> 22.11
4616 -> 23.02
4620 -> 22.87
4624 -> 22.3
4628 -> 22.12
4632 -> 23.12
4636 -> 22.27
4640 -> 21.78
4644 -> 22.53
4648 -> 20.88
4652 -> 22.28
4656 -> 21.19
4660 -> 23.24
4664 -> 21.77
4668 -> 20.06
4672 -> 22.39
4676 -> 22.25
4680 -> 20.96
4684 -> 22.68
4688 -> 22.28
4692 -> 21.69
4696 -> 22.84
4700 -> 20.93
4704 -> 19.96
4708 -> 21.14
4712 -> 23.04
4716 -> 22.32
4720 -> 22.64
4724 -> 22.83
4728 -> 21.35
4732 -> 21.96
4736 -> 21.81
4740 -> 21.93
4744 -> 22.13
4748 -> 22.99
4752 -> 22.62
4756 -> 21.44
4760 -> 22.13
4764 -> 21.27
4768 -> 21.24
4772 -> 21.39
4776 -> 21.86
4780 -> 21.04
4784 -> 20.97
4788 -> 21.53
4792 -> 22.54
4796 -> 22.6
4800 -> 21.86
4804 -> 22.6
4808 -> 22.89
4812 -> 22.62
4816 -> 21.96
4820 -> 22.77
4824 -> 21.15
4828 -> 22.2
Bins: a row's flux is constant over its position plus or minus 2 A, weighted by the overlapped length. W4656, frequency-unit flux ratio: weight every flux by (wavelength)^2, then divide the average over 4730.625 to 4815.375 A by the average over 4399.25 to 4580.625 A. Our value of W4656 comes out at 1.3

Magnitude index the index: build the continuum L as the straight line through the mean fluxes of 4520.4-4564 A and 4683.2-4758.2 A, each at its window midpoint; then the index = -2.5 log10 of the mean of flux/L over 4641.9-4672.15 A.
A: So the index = -0.01 mag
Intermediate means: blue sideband 20.5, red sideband 22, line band 21.8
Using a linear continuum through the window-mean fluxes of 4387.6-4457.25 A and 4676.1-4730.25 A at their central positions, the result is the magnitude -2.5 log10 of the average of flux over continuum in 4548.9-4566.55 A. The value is -0.100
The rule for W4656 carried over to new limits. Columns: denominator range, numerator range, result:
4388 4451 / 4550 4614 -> 1.30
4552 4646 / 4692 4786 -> 1.06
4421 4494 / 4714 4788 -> 1.30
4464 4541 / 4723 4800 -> 1.19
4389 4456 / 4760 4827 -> 1.44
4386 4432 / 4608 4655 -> 1.41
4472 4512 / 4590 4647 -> 1.11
